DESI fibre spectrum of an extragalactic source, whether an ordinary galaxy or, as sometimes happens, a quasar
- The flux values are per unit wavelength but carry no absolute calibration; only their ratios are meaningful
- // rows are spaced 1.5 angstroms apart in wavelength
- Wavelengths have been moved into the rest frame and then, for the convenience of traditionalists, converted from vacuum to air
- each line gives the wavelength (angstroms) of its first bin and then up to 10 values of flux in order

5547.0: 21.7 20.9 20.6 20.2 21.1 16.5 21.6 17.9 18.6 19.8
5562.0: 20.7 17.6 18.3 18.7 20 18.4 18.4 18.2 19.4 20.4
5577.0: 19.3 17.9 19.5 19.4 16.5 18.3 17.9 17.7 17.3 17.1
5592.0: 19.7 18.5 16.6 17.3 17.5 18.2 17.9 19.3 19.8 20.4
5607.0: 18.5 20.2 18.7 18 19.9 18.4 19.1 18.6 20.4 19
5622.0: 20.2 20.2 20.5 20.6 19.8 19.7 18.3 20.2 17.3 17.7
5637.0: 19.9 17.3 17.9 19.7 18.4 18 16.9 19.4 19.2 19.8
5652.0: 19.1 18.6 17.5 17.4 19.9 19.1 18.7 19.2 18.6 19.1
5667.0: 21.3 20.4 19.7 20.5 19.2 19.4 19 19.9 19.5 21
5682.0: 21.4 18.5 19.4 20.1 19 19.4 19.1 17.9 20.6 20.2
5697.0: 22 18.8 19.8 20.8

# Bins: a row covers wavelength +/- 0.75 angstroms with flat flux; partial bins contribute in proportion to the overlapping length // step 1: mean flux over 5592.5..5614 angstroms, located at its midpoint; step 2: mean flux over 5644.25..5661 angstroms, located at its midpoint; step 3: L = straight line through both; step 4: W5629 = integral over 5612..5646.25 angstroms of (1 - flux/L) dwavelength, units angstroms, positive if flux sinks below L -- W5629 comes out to -0.8 angstroms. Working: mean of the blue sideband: 18.6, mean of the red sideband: 18.6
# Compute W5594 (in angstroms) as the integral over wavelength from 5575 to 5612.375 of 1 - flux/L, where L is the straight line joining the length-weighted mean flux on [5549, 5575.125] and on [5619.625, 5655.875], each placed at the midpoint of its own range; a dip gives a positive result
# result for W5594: 1.25 angstroms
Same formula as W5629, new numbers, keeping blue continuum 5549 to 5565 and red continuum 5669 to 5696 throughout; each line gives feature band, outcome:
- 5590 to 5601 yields 0.92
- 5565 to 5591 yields 1.29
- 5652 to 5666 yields 0.66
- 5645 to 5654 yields 0.36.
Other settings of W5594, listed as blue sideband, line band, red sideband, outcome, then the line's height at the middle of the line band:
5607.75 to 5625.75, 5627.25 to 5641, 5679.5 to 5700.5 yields 0.6 angstroms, 19.5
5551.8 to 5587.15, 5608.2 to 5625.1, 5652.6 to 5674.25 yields -0.3 angstroms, 19.1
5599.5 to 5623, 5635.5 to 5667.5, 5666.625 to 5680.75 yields 1.5 angstroms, 19.7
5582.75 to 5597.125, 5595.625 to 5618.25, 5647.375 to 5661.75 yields -0.9 angstroms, 18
